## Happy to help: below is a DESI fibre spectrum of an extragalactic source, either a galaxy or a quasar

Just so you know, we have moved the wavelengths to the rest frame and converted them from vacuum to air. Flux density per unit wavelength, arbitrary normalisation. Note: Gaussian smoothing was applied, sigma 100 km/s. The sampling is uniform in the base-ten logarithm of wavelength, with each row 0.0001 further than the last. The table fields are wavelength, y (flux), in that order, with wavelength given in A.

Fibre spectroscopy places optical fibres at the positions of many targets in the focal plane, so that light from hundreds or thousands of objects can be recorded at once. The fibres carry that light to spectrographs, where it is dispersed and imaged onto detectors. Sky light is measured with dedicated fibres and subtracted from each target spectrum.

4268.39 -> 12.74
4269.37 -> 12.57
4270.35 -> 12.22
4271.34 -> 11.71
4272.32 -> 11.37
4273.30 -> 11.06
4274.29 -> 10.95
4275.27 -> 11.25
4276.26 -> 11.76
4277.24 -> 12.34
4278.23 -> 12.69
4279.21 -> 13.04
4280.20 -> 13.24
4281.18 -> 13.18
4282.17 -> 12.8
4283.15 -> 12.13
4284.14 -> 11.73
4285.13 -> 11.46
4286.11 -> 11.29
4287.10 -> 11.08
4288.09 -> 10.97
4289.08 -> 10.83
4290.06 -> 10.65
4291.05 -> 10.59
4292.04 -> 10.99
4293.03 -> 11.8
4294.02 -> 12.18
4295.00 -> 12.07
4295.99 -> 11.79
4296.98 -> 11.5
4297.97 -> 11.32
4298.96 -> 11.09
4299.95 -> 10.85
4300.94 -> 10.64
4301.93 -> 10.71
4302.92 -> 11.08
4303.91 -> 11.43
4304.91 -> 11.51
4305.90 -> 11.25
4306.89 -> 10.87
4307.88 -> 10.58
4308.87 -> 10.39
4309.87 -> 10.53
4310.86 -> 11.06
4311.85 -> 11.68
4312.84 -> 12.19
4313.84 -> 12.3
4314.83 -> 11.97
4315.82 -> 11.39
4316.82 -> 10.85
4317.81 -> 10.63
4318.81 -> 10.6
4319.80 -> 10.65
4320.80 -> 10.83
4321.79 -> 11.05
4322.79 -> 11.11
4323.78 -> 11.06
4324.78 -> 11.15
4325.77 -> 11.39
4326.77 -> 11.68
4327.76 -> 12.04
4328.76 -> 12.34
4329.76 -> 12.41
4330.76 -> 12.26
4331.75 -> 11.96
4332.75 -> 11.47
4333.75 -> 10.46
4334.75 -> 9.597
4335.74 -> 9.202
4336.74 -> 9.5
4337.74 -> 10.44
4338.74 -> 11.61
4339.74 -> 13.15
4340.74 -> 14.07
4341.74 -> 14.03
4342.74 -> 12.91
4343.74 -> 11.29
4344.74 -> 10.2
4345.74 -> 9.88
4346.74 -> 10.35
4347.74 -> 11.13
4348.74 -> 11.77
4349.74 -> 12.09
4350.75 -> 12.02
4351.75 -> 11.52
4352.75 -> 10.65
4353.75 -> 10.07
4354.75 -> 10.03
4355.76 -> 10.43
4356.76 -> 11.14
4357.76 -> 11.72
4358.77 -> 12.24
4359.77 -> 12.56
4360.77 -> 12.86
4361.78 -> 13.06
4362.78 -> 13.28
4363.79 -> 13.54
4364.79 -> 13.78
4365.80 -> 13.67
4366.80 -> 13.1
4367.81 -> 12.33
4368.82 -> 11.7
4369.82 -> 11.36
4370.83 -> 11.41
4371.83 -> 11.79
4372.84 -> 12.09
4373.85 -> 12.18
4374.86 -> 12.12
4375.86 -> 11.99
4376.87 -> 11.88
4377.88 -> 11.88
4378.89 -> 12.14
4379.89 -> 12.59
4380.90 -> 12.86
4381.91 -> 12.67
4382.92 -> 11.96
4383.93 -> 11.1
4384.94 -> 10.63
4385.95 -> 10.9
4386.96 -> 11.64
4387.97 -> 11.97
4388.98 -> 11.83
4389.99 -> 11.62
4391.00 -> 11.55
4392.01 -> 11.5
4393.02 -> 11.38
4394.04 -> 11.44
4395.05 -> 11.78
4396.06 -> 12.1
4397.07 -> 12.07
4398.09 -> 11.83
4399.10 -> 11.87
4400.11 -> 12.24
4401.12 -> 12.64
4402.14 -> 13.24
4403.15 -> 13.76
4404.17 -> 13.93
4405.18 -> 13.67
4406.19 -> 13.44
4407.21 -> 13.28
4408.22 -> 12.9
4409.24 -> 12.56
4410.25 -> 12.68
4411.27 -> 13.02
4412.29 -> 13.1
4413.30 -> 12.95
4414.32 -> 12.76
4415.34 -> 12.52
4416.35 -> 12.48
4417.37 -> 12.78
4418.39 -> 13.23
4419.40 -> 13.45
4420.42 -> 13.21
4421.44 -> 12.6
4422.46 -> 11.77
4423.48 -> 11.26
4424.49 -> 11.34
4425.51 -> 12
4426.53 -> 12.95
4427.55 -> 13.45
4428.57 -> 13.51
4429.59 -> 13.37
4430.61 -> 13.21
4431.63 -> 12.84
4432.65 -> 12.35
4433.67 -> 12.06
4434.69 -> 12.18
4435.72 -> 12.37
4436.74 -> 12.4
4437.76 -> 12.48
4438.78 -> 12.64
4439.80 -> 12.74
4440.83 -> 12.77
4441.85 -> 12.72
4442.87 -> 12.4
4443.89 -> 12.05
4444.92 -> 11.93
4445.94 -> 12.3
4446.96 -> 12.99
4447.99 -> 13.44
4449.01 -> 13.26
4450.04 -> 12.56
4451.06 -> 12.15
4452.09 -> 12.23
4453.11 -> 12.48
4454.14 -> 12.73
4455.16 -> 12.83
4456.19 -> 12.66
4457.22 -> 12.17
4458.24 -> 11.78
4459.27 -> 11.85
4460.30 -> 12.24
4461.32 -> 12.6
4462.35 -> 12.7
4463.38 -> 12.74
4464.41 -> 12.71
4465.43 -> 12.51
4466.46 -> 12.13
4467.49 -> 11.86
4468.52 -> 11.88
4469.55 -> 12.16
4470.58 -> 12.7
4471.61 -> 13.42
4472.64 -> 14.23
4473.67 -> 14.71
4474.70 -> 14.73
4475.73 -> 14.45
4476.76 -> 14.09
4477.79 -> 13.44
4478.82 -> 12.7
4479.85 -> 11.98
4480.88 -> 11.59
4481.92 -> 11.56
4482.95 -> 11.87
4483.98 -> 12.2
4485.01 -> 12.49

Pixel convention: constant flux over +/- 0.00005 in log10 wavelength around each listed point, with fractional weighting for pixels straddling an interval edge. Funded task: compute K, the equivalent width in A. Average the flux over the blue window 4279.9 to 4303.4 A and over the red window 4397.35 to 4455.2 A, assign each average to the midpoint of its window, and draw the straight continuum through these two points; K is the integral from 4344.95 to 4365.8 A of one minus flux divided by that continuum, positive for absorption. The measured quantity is 0.6 A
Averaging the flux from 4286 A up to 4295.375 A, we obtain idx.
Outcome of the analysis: 11.2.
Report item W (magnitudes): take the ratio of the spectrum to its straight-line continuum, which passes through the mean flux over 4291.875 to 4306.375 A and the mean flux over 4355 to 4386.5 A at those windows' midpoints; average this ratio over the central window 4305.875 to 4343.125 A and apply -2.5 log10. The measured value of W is 0.02 mag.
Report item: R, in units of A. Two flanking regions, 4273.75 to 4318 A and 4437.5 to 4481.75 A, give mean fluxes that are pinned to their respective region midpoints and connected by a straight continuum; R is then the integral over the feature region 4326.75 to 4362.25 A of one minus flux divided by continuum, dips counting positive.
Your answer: 1.0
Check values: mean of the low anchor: 11.5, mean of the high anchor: 12.7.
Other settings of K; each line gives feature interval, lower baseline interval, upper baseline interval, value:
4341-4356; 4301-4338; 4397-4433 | 0.4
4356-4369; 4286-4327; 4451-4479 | -1.0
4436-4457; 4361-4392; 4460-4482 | 0.2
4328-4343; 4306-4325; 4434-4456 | -0.5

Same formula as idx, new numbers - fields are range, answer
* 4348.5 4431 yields 12.3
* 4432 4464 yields 12.5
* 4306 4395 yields 11.6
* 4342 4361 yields 11.3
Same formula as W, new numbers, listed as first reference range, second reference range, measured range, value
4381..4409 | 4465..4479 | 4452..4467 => 0.05 mag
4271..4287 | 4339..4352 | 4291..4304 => 0.06 mag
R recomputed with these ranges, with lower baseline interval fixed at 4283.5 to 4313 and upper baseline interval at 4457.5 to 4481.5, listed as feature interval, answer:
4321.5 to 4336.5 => 0.3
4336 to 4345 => -0.2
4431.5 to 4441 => 0.0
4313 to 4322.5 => 0.2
